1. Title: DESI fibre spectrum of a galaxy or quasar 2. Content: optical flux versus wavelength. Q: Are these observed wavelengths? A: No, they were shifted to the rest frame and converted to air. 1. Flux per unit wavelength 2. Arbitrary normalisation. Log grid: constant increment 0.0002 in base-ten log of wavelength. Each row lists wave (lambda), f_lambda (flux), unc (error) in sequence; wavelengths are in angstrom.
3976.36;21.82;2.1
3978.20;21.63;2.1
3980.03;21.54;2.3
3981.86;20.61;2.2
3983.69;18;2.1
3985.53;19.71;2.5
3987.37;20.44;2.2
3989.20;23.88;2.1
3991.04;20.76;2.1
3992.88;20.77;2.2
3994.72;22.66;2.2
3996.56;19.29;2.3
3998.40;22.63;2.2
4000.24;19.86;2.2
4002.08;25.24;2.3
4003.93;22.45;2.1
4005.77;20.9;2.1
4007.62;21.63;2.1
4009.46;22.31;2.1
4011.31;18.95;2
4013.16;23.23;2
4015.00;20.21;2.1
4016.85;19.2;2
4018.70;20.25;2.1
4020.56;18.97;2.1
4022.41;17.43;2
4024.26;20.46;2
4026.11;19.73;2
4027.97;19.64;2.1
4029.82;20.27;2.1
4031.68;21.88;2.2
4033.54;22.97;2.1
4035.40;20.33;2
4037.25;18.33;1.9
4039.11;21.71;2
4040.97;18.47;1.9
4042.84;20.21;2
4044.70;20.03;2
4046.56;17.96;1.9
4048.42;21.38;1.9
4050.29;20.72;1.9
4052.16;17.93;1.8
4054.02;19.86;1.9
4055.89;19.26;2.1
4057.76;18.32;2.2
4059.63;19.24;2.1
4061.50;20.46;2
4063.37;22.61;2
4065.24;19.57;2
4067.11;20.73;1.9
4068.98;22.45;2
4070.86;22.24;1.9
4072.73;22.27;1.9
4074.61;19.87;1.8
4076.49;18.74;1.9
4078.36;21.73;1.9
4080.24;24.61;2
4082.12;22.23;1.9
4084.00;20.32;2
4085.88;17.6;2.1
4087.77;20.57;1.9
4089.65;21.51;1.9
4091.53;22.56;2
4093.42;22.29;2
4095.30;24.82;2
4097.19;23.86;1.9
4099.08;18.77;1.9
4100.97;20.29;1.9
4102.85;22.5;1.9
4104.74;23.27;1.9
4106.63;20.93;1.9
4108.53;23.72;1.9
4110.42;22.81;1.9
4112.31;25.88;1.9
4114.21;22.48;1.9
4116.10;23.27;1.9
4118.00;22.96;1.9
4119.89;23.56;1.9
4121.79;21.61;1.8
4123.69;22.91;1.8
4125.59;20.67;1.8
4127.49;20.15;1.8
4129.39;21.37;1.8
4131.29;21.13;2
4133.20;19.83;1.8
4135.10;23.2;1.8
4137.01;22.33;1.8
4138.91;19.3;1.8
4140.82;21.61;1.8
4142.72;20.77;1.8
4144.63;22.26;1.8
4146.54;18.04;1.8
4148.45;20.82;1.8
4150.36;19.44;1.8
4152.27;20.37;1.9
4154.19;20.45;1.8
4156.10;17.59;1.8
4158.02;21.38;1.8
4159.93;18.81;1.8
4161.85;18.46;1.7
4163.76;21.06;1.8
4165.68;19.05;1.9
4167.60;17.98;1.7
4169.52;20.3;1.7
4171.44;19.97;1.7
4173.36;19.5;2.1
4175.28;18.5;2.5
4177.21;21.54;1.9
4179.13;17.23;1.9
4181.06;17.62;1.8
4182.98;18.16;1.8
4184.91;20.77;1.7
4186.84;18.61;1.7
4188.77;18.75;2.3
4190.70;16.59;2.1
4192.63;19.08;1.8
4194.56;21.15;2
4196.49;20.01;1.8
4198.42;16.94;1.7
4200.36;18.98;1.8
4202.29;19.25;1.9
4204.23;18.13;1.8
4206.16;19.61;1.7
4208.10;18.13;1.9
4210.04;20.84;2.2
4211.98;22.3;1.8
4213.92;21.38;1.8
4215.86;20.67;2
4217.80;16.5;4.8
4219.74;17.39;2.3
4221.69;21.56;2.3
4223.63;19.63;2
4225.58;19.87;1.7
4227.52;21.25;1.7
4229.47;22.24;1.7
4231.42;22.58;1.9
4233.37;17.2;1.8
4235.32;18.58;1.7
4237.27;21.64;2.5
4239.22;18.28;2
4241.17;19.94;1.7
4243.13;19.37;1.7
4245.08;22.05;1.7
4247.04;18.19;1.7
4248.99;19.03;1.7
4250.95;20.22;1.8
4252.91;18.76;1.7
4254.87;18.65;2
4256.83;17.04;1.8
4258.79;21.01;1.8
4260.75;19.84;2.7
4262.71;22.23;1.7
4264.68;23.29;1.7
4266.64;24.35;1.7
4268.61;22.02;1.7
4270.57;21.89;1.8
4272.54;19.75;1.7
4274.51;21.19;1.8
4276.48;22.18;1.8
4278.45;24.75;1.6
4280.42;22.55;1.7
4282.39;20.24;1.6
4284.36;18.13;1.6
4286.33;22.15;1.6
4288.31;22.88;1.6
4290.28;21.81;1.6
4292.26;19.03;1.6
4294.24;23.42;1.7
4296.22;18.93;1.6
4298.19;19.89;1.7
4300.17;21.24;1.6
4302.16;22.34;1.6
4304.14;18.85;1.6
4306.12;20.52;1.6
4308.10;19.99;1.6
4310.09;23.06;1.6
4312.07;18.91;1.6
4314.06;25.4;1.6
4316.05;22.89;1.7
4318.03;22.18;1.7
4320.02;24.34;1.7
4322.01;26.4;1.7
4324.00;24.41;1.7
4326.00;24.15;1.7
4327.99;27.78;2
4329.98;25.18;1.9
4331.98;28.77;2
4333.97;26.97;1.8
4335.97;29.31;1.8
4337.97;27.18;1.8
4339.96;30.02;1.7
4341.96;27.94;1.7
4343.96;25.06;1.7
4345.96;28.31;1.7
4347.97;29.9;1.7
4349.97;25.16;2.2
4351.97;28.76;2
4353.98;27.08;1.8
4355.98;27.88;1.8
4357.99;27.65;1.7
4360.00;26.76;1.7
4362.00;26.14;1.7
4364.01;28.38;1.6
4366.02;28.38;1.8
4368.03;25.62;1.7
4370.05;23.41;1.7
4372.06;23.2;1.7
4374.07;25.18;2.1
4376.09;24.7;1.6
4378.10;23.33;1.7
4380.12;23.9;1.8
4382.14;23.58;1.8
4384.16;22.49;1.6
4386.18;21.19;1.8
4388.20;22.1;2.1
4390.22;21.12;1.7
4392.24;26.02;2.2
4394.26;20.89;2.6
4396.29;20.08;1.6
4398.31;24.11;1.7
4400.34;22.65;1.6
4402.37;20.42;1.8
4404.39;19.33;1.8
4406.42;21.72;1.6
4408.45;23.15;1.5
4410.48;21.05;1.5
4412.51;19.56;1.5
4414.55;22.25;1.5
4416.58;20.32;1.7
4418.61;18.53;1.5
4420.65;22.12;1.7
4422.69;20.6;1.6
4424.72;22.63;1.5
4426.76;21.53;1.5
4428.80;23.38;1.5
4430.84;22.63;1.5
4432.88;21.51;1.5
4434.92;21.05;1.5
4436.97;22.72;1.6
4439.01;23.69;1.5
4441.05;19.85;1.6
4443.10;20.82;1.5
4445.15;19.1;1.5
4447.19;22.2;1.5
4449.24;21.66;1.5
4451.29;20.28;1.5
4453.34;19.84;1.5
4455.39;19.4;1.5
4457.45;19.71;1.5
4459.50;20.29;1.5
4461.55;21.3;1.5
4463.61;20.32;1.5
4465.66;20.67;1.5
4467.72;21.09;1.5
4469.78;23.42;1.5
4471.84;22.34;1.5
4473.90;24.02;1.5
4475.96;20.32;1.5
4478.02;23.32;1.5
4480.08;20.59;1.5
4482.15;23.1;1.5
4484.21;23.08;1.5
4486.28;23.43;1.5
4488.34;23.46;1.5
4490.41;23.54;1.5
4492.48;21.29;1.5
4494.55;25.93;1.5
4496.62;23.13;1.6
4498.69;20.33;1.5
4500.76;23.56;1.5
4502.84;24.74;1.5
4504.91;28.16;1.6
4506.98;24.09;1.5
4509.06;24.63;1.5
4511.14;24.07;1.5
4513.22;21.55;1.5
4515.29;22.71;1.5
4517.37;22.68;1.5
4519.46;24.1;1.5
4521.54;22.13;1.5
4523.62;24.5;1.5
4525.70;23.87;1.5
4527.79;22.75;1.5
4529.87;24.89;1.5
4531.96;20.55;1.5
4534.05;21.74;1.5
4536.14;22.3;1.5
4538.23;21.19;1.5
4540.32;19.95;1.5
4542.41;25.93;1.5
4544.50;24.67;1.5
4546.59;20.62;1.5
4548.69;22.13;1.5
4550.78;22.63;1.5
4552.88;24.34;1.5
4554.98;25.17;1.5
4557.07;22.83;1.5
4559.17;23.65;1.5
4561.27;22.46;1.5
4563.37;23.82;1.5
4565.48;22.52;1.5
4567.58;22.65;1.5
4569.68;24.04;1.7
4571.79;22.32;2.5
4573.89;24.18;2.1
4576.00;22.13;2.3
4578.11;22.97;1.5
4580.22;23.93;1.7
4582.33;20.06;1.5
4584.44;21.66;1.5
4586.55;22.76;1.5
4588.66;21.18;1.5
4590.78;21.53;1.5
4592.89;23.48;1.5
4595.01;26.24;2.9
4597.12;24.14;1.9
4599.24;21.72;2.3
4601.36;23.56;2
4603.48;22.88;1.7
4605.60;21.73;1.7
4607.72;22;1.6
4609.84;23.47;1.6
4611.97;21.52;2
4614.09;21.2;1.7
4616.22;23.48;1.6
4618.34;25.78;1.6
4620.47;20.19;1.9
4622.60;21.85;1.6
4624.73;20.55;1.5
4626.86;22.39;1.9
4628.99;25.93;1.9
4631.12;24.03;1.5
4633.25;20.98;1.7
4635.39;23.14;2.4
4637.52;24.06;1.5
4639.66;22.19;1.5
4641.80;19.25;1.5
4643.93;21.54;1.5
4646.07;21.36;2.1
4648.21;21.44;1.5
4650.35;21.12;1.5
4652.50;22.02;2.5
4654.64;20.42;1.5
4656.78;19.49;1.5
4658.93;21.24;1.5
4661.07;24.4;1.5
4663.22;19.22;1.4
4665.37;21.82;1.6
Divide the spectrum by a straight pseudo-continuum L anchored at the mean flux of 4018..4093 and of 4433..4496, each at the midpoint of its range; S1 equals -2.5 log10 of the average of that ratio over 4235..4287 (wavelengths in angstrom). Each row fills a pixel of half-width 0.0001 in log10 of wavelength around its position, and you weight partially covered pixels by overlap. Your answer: 0.02 mag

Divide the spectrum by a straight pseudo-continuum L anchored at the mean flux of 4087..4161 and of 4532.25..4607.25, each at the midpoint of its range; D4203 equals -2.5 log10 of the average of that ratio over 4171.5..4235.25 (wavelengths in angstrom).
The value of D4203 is 0.123 mag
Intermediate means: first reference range 21.5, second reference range 22.8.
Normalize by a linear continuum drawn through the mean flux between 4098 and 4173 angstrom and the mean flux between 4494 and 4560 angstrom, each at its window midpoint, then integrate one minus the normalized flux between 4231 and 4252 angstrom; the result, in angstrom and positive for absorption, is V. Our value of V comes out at 1.93 angstrom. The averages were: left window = 21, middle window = 19.7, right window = 23.3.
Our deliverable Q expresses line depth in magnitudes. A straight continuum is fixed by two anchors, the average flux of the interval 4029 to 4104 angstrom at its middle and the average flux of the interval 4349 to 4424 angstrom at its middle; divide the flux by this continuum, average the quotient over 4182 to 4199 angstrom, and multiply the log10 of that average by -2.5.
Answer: 0.15 mag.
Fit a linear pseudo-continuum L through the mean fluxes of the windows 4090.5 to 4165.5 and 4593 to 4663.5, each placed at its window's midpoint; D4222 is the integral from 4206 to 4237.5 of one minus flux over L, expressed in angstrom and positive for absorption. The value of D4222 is 2.3 angstrom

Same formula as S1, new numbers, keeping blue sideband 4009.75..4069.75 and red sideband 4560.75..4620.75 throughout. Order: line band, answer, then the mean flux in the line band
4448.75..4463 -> 0.09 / 20.3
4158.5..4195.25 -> 0.09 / 19.1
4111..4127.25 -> -0.12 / 22.8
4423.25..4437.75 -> -0.01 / 22.1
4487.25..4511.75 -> -0.07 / 23.9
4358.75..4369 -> -0.24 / 27.1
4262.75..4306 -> -0.01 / 21.5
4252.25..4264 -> 0.08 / 19.7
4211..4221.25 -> 0.06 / 19.7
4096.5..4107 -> -0.06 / 21.6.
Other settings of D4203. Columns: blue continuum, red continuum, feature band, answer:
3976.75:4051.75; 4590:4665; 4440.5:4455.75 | 0.07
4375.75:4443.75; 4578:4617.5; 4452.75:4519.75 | -0.02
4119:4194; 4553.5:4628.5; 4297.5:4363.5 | -0.19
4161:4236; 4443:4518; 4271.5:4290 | -0.07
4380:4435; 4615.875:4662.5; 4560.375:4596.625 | -0.04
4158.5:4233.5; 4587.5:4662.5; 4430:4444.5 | -0.03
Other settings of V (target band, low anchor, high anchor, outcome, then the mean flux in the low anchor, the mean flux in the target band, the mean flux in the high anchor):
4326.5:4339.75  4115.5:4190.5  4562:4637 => -3.93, 20.2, 27.6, 22.8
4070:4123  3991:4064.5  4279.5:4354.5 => -1.89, 20.5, 22.1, 24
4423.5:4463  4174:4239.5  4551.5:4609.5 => 0.81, 19.5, 21.2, 23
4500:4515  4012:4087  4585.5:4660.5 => -1.67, 20.3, 24.3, 22.3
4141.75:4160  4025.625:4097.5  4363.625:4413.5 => 1.10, 20.7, 20.1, 23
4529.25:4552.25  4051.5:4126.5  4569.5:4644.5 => 0.06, 21.6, 22.4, 22.6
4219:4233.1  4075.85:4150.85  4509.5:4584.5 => 0.95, 21.7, 20.5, 22.9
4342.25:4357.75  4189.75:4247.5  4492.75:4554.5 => -4.59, 19.7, 27.5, 23.2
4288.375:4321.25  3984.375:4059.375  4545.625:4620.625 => 0.25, 20.5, 21.5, 22.8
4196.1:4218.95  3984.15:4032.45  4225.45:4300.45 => 1.52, 20.8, 19.4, 20.7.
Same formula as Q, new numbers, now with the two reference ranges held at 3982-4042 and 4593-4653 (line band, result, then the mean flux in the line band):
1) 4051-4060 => 0.10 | 18.9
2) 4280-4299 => 0.03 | 20.9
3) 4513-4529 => -0.04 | 23.1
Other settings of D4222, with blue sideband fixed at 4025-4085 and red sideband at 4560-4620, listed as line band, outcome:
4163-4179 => 1.1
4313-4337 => -4.4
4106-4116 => -1.2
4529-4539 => 0.2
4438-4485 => 2.0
